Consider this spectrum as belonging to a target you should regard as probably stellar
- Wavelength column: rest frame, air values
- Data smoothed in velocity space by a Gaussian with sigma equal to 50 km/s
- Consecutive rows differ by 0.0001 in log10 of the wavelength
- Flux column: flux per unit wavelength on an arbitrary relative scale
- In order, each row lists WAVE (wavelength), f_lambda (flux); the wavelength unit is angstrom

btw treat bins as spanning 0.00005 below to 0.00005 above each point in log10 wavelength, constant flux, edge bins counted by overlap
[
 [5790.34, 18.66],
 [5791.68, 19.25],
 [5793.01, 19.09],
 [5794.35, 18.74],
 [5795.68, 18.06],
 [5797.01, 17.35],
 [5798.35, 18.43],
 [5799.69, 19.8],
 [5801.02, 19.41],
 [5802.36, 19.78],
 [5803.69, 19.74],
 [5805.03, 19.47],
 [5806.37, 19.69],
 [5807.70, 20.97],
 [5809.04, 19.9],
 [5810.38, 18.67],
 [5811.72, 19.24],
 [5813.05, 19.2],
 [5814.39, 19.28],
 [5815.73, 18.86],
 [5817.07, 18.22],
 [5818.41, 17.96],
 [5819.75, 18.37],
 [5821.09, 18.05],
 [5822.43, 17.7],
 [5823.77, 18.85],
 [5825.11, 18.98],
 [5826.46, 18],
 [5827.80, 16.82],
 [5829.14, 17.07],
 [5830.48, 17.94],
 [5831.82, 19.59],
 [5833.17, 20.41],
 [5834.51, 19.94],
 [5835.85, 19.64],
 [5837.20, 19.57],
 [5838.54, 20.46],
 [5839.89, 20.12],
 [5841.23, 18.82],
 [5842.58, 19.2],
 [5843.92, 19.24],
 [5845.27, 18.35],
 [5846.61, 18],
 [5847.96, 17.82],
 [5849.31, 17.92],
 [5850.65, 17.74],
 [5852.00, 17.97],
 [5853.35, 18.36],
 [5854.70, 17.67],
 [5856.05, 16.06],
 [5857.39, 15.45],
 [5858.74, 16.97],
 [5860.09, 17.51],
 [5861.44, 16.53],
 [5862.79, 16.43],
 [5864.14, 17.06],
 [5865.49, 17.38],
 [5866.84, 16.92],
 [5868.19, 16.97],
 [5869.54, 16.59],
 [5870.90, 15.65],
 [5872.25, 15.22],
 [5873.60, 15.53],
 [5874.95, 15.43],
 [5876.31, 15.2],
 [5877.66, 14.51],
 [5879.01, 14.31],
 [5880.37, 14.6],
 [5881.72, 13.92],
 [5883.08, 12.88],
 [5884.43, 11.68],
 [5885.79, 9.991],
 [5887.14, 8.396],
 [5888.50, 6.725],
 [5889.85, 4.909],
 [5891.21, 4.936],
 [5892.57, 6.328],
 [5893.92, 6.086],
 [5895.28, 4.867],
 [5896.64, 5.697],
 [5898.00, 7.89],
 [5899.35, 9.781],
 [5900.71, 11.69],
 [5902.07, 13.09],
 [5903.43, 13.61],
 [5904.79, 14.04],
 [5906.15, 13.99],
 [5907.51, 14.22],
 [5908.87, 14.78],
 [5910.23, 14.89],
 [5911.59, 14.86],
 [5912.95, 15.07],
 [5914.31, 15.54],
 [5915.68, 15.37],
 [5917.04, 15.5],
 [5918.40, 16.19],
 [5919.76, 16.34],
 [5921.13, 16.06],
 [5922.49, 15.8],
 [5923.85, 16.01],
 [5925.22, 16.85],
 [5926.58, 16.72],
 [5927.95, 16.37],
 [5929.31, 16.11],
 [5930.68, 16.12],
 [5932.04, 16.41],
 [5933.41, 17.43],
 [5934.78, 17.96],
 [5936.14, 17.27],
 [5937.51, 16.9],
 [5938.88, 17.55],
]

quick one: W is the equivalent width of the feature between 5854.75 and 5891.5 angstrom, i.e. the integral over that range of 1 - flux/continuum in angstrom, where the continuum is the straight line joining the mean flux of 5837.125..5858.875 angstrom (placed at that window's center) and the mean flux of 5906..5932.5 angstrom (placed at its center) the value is 6.88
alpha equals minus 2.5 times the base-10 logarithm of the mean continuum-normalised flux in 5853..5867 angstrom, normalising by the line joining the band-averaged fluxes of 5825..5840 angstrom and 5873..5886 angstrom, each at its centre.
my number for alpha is -0.059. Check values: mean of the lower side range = 19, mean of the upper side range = 13.9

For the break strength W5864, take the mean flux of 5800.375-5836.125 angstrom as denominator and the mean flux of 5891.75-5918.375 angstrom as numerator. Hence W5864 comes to 0.6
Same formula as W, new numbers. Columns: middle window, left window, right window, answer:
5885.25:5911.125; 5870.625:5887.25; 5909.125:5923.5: 8.7 angstrom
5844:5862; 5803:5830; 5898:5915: -0.9 angstrom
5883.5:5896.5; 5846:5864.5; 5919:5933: 7.5 angstrom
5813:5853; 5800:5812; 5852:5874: -0.9 angstrom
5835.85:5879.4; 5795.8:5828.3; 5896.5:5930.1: -1.0 angstrom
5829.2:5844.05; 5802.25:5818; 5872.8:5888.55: -2.2 angstrom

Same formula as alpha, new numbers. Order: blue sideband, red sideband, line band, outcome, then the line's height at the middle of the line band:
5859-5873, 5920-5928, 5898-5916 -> 0.20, 16.4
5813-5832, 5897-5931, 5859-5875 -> 0.00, 16.5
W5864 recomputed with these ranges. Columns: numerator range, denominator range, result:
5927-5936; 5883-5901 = 2.16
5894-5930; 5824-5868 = 0.76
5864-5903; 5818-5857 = 0.64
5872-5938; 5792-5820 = 0.70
